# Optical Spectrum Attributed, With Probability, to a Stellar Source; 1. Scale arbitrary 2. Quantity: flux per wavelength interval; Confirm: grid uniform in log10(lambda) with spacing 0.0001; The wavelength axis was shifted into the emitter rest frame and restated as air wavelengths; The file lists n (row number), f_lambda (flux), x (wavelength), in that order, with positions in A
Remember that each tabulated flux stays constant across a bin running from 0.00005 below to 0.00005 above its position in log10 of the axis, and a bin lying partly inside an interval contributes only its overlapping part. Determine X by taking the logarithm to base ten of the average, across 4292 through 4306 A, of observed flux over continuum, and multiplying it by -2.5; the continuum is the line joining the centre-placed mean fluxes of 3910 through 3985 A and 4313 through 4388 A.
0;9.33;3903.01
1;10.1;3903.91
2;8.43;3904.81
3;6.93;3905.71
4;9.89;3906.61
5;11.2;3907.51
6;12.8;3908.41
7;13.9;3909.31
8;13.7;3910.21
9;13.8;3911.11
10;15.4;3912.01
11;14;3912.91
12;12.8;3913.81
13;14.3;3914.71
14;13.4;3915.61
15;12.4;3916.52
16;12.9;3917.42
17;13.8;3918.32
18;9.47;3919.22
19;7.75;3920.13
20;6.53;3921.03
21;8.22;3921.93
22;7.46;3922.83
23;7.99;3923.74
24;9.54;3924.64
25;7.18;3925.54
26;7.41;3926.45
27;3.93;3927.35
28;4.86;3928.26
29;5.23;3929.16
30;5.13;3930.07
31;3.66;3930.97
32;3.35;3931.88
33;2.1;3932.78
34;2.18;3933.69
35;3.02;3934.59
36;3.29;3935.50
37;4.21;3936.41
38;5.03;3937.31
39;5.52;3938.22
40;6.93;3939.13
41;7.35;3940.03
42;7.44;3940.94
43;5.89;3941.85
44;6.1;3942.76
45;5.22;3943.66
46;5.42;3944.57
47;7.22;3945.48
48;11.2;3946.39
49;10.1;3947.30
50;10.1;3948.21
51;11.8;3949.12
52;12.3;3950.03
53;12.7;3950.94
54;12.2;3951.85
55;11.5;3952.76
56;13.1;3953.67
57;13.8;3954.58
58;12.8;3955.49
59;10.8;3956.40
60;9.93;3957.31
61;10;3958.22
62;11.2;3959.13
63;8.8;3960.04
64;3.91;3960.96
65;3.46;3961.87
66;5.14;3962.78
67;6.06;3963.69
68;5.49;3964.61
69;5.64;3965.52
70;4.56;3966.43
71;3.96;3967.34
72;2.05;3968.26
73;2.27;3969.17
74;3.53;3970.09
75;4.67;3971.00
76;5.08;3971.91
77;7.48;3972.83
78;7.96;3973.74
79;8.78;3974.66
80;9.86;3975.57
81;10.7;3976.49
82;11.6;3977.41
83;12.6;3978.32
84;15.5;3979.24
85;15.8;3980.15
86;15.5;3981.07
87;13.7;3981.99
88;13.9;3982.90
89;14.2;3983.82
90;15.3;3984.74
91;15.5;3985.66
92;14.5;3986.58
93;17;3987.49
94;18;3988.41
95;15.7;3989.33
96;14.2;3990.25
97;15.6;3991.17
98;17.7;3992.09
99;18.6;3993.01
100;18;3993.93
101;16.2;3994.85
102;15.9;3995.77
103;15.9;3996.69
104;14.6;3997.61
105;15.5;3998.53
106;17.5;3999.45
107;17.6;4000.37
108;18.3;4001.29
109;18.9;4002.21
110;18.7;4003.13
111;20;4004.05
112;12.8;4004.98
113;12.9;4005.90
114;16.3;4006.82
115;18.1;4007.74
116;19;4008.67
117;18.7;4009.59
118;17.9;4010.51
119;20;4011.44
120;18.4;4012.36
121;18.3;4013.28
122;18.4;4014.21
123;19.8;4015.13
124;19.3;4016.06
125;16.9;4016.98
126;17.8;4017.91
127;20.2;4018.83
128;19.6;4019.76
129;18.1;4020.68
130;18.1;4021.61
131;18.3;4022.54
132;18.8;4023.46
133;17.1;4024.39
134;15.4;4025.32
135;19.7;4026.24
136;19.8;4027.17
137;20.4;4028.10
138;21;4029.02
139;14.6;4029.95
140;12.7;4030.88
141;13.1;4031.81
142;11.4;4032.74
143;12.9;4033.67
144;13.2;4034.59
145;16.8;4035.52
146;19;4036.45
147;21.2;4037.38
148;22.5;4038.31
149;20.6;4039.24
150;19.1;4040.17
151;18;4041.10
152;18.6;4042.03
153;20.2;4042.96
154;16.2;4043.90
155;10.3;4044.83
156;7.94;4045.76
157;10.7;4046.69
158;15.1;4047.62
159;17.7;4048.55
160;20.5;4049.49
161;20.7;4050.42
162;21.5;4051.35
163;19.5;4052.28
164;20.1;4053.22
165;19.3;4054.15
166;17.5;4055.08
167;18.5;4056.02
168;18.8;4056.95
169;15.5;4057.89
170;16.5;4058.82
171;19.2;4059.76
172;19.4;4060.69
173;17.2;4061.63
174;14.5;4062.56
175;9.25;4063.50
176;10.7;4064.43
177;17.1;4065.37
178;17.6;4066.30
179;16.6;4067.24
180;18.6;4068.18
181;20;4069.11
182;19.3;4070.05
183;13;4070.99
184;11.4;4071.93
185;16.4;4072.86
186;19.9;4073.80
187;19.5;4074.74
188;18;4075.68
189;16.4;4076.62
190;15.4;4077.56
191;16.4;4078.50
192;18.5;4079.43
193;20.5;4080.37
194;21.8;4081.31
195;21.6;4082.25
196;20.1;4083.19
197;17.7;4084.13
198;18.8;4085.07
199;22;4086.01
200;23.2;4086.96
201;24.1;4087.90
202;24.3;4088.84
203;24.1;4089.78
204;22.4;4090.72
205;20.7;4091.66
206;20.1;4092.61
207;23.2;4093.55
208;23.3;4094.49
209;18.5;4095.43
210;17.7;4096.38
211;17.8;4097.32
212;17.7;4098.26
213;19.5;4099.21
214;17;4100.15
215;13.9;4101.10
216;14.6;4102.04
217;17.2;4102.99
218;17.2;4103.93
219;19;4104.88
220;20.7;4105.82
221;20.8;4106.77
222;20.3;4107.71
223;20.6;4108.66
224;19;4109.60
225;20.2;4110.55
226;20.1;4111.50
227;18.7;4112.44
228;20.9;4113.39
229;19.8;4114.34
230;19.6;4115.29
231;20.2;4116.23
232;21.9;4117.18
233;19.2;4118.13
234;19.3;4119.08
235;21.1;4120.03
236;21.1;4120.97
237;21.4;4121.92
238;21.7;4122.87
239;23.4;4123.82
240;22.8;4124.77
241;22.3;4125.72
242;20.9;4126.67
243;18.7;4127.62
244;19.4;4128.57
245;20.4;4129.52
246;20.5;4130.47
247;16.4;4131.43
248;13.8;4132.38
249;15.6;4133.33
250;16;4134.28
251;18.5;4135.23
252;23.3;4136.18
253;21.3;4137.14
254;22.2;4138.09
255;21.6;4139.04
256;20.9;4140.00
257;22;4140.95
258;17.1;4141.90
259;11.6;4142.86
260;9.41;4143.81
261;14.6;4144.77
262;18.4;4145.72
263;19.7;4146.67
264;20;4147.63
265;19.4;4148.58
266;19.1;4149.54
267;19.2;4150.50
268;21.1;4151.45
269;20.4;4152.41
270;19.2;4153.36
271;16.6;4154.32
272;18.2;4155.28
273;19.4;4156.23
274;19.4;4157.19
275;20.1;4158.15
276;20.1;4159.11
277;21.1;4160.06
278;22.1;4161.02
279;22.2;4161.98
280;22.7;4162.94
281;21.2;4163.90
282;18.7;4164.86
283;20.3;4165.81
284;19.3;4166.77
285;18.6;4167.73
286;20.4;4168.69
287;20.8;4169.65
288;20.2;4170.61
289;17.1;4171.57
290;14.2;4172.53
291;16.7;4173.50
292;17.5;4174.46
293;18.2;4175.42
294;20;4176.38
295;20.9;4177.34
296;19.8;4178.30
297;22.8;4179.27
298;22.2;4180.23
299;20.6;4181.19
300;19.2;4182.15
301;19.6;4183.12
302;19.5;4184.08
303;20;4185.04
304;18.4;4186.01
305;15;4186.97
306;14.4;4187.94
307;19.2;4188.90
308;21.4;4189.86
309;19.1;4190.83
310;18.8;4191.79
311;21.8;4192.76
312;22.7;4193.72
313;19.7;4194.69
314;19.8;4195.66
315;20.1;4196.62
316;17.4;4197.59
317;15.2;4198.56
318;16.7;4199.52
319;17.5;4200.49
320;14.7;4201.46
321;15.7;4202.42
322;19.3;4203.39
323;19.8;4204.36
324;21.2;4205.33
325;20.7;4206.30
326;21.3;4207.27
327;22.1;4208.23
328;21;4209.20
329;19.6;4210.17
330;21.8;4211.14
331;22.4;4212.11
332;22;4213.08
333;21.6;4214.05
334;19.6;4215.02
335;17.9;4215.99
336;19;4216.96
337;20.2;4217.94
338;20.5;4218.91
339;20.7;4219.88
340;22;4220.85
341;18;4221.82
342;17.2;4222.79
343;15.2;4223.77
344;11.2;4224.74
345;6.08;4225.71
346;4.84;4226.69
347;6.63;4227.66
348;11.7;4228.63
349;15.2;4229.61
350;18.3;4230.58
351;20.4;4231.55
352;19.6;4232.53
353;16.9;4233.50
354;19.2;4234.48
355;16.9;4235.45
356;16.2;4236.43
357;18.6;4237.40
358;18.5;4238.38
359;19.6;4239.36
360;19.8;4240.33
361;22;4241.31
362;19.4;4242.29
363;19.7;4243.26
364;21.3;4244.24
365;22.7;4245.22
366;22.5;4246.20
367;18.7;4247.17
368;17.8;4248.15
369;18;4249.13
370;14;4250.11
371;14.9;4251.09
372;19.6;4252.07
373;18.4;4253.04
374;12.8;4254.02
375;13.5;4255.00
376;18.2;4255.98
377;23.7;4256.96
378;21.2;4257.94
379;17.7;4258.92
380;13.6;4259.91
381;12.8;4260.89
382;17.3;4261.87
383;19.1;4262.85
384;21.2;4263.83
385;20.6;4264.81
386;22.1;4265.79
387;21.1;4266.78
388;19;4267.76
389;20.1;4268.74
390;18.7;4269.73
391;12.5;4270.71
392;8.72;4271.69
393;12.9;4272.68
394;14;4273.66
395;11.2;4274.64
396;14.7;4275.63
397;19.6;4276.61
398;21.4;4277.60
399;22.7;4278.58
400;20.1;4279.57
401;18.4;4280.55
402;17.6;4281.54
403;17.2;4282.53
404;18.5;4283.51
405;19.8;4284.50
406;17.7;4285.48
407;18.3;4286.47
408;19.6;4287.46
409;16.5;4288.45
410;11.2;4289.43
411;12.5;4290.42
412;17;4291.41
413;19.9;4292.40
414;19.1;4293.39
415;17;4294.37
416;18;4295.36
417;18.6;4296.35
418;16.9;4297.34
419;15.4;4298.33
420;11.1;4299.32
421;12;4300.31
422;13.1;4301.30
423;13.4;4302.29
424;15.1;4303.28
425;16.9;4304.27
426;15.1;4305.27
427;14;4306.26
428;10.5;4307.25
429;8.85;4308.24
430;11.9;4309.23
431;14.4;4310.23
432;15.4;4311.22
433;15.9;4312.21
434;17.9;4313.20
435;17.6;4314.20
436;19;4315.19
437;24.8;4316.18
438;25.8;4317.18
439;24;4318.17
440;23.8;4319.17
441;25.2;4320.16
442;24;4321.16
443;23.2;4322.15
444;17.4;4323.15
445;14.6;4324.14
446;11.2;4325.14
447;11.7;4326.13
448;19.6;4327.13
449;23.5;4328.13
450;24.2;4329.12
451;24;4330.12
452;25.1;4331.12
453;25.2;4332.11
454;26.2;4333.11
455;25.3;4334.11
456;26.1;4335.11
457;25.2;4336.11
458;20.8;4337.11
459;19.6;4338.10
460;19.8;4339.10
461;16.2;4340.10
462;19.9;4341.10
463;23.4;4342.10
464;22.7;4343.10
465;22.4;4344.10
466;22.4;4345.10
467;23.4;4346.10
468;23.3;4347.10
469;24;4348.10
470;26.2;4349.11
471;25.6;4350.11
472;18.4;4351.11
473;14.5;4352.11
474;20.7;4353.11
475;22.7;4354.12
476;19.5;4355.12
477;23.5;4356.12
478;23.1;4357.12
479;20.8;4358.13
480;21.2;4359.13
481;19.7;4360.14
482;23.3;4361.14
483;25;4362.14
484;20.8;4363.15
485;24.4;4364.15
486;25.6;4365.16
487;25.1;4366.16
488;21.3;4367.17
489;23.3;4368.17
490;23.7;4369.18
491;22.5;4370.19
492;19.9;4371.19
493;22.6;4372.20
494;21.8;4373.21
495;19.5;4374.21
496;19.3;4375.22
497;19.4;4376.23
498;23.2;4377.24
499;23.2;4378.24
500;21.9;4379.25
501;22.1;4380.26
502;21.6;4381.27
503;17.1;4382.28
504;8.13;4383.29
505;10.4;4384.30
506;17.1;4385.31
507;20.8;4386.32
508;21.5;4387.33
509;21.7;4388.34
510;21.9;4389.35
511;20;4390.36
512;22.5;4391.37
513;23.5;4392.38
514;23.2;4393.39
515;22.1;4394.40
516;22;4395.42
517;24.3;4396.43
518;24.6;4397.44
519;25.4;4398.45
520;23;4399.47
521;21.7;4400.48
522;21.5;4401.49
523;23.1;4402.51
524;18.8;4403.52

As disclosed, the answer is 0.24 mag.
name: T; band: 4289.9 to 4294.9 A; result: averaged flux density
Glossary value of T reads 17.1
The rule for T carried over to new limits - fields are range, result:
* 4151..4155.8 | 19.1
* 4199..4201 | 17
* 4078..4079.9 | 17.5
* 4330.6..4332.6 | 25.2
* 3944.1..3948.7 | 8.81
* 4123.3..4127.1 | 22.4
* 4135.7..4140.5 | 21.8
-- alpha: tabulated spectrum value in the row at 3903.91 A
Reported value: 10.1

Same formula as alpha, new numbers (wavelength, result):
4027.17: 19.8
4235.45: 16.9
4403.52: 18.8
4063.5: 9.25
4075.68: 18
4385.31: 17.1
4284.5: 19.8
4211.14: 21.8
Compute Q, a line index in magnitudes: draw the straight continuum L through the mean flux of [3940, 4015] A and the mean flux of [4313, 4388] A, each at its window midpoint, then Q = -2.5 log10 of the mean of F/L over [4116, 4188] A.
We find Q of -0.17 mag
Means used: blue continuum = 12.3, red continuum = 21.4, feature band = 19.4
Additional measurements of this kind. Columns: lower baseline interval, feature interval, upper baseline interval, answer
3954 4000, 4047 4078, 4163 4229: -0.216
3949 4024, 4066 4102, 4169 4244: -0.208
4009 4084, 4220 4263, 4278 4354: 0.095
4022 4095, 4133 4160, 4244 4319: -0.066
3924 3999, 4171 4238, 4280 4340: -0.168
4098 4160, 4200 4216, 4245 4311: -0.120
